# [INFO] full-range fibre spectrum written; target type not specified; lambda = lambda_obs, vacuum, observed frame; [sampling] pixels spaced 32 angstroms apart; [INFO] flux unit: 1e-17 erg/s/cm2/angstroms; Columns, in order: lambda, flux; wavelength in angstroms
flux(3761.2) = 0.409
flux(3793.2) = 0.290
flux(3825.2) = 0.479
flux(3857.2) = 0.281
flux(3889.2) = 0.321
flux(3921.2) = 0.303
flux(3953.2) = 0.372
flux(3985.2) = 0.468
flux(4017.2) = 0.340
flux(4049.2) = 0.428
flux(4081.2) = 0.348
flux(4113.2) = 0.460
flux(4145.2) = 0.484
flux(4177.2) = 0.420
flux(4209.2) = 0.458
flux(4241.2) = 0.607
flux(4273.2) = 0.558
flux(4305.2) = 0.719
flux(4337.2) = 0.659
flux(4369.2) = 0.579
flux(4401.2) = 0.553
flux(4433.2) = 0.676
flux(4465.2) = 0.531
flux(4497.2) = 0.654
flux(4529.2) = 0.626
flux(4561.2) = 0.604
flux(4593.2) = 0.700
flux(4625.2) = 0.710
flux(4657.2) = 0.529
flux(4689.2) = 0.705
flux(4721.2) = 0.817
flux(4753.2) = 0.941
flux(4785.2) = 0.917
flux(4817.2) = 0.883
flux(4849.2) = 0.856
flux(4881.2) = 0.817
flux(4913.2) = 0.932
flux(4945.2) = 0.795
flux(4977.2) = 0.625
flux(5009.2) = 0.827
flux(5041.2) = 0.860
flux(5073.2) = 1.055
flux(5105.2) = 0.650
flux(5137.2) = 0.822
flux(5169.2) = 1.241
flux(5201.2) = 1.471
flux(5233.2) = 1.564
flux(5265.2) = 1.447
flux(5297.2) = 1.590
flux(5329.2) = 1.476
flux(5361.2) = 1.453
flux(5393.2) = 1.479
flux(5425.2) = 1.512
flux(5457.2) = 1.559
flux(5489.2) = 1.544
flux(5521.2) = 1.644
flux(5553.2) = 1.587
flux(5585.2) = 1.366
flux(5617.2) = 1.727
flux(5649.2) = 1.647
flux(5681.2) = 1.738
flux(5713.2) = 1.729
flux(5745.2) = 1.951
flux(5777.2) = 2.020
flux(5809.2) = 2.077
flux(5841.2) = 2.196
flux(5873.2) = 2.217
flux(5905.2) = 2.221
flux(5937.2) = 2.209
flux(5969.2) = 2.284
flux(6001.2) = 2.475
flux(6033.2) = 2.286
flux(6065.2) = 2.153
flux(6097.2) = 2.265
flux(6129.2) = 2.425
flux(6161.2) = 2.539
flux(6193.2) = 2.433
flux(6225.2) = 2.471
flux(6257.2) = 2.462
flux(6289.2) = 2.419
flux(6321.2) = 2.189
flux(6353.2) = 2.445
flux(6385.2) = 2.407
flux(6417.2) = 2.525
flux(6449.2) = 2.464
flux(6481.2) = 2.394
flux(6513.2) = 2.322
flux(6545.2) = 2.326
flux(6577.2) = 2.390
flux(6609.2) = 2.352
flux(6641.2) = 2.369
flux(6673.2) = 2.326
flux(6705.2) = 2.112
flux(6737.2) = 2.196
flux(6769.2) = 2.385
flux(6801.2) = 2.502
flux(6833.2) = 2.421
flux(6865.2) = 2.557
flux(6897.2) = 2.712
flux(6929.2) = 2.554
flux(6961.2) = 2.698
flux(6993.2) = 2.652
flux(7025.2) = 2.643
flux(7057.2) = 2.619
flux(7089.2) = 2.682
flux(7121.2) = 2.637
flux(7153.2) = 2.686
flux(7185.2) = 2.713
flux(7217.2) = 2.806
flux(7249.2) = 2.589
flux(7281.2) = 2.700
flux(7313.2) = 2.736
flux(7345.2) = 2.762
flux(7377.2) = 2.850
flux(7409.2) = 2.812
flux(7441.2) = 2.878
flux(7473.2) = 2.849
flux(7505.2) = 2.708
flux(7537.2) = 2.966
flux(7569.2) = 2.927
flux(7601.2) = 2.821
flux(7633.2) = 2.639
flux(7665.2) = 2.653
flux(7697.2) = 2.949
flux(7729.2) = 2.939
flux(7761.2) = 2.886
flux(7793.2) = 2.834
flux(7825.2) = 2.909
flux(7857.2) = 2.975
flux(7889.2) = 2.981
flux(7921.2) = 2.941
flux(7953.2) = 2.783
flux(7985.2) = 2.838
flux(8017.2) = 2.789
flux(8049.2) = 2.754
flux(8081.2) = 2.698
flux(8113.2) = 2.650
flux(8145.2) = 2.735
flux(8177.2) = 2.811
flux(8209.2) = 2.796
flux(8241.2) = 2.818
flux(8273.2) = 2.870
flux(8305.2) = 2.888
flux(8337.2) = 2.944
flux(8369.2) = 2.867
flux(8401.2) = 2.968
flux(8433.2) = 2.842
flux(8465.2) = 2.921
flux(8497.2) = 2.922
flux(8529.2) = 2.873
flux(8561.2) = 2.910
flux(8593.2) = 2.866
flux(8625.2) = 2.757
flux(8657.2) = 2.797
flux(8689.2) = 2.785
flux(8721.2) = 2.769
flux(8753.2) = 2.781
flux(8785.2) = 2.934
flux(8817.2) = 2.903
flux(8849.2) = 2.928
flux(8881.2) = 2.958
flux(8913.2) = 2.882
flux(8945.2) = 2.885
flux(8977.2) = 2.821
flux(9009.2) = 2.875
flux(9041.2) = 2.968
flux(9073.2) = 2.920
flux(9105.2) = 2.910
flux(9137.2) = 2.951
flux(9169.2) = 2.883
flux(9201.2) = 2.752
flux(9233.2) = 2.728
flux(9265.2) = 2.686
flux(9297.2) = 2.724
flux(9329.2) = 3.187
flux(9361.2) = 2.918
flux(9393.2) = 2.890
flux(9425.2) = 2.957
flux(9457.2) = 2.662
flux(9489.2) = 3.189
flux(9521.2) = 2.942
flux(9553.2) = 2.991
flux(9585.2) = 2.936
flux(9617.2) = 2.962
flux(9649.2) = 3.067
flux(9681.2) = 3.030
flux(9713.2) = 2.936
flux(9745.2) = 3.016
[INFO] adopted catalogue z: 0.30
